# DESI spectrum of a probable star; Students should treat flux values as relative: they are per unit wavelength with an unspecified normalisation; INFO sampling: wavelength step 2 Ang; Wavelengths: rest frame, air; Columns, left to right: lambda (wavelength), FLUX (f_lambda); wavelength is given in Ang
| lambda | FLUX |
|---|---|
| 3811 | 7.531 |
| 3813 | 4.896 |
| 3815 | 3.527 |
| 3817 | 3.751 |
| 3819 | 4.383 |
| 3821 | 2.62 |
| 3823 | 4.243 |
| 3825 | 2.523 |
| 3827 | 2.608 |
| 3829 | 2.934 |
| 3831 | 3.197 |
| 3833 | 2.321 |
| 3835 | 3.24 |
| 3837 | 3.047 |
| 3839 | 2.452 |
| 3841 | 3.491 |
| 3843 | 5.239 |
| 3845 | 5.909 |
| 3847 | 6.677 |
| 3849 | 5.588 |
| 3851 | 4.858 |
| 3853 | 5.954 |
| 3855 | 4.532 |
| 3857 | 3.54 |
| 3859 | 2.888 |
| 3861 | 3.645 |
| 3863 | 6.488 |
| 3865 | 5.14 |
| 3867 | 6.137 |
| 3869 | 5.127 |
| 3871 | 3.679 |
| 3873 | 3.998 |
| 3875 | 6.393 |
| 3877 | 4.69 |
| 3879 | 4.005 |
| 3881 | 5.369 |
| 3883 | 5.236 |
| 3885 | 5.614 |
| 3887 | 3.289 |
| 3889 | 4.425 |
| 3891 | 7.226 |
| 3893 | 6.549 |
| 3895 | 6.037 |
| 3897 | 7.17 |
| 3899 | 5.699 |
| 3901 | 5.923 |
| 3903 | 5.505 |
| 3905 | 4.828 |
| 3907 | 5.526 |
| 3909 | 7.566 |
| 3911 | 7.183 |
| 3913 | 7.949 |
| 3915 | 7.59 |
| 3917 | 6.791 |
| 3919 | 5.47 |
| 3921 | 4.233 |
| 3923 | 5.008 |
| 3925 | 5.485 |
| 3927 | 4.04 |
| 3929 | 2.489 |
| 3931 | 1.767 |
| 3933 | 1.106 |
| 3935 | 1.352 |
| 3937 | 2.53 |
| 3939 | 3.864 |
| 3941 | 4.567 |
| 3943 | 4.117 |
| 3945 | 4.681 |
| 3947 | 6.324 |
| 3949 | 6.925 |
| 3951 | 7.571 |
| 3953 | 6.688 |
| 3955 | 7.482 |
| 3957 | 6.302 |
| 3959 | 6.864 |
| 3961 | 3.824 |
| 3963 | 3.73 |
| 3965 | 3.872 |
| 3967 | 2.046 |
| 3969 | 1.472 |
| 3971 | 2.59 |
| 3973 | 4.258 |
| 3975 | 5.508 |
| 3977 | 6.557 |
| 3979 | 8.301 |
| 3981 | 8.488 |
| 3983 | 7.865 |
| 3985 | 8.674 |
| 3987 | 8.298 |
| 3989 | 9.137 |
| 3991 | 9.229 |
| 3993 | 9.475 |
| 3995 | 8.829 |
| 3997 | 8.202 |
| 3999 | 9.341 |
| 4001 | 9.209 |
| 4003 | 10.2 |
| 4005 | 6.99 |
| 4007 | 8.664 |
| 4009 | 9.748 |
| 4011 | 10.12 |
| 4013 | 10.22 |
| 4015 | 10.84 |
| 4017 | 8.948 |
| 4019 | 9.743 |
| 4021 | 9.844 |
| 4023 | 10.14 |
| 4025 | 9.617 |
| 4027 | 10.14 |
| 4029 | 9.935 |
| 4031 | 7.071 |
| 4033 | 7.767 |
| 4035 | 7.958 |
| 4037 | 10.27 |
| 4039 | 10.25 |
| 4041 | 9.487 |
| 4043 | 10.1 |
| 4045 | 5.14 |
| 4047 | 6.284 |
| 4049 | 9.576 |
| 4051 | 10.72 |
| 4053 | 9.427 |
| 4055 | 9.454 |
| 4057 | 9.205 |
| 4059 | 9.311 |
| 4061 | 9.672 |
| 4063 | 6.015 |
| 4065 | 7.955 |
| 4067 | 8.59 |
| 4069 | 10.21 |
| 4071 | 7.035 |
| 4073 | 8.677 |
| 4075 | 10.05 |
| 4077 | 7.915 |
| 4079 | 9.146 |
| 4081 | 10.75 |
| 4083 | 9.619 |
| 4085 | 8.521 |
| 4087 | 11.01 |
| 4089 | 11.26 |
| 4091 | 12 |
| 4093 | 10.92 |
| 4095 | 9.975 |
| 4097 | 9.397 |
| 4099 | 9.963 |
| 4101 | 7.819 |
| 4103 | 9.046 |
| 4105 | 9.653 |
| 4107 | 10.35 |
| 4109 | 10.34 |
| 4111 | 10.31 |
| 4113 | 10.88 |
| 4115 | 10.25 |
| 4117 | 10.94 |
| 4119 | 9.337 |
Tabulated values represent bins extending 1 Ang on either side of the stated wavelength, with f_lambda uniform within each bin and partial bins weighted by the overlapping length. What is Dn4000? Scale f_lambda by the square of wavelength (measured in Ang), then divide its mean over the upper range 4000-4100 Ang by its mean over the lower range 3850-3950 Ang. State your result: 2.00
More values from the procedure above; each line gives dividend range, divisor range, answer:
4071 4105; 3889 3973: 2.07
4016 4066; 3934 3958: 1.80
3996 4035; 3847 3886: 2.03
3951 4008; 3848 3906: 1.41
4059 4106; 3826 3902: 2.20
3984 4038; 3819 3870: 2.39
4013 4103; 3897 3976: 2.01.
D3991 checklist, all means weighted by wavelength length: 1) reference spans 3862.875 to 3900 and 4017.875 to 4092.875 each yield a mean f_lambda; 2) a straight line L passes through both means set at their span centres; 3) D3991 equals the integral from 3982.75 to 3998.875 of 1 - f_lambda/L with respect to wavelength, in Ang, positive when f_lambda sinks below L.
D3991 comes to -2.1 Ang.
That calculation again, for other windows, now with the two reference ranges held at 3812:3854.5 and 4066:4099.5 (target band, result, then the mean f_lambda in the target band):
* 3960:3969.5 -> 5.3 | 3.07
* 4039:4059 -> 0.0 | 8.92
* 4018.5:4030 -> -2.1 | 9.91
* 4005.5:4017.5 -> -2.4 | 9.68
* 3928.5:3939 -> 7.1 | 2.01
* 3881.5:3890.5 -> 0.6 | 4.83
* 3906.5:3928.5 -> -0.5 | 6.01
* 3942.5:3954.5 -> 0.8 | 6.19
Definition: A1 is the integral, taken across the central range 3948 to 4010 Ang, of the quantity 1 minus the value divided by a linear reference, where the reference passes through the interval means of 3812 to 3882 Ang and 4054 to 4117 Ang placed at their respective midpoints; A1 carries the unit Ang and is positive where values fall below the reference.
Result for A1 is 2.3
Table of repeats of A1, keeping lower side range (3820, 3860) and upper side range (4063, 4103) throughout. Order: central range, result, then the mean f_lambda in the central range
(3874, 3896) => -1.91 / 5.35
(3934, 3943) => 4.33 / 3.19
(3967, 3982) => 4.08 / 5.09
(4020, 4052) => -2.63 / 9.02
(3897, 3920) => -3.99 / 6.4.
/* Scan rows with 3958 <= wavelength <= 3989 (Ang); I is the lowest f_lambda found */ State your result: 1.472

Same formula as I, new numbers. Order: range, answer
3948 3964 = 3.73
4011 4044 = 7.071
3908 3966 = 1.106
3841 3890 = 2.888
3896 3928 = 4.04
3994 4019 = 6.99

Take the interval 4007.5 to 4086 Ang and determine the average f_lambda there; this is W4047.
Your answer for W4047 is 9.11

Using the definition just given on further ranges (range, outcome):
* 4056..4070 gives 8.71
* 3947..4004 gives 6.81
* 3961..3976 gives 3.39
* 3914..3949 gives 4.28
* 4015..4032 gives 9.51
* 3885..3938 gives 5.11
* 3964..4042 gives 8.19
